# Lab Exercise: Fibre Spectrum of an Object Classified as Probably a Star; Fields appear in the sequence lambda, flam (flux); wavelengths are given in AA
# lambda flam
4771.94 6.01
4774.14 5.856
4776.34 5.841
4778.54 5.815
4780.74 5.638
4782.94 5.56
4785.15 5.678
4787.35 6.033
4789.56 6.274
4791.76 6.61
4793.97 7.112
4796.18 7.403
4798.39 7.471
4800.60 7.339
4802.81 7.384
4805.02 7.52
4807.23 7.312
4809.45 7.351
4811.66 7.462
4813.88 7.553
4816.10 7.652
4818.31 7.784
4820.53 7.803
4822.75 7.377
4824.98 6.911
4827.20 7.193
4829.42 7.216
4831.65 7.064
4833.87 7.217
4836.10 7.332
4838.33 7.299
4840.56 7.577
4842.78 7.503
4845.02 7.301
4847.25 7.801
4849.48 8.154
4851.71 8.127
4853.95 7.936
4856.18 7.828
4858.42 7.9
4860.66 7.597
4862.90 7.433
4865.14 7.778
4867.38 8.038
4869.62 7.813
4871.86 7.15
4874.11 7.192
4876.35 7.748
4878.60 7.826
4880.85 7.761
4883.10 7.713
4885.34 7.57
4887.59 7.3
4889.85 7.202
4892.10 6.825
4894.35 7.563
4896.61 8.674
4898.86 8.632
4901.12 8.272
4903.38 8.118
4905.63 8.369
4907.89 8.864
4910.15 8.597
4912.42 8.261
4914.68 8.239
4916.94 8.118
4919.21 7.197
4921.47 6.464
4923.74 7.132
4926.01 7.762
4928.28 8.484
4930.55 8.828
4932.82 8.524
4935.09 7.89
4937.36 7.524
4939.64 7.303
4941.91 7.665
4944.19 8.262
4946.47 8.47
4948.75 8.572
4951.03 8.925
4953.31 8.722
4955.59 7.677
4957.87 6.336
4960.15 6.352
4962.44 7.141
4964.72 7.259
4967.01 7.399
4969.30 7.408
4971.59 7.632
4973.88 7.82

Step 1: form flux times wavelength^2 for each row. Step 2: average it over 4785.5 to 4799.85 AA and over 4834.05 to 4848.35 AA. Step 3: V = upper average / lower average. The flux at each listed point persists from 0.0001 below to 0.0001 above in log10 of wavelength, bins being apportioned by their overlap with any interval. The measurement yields 1.12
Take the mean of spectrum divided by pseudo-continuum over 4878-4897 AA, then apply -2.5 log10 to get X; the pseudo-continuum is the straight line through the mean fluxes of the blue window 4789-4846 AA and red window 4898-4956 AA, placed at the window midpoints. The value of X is 0.04 mag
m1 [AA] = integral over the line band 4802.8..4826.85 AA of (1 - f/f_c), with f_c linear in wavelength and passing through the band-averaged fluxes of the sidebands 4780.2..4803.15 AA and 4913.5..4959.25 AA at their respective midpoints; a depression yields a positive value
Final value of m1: -2.3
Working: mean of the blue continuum 6.59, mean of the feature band 7.46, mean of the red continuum 7.9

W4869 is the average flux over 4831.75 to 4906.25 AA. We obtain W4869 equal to 7.7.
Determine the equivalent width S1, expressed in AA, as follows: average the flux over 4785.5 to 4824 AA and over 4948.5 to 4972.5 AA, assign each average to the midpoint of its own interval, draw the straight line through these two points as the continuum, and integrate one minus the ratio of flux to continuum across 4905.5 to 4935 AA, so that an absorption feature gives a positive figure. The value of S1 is -2.3 AA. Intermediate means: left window 7.23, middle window 8.05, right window 7.55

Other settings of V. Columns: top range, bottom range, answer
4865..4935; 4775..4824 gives 1.19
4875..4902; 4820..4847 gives 1.08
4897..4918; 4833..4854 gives 1.13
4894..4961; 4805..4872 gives 1.10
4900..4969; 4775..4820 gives 1.22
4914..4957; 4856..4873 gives 1.07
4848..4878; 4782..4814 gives 1.15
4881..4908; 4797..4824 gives 1.09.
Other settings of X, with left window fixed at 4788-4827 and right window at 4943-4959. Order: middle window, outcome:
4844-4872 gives -0.03 mag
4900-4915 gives -0.07 mag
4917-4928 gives 0.09 mag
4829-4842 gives 0.02 mag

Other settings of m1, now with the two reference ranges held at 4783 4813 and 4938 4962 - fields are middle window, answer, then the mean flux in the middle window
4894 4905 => -1.2 AA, 8.31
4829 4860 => -1.7 AA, 7.6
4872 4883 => -0.3 AA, 7.59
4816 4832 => -0.6 AA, 7.37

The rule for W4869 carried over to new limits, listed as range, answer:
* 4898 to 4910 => 8.46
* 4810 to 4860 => 7.54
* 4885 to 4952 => 7.99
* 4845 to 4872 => 7.8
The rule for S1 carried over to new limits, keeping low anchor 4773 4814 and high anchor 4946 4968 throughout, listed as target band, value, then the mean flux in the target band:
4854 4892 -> -2.4 AA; 7.6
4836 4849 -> -1.0 AA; 7.51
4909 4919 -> -1.1 AA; 8.2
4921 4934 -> -0.8 AA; 7.94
